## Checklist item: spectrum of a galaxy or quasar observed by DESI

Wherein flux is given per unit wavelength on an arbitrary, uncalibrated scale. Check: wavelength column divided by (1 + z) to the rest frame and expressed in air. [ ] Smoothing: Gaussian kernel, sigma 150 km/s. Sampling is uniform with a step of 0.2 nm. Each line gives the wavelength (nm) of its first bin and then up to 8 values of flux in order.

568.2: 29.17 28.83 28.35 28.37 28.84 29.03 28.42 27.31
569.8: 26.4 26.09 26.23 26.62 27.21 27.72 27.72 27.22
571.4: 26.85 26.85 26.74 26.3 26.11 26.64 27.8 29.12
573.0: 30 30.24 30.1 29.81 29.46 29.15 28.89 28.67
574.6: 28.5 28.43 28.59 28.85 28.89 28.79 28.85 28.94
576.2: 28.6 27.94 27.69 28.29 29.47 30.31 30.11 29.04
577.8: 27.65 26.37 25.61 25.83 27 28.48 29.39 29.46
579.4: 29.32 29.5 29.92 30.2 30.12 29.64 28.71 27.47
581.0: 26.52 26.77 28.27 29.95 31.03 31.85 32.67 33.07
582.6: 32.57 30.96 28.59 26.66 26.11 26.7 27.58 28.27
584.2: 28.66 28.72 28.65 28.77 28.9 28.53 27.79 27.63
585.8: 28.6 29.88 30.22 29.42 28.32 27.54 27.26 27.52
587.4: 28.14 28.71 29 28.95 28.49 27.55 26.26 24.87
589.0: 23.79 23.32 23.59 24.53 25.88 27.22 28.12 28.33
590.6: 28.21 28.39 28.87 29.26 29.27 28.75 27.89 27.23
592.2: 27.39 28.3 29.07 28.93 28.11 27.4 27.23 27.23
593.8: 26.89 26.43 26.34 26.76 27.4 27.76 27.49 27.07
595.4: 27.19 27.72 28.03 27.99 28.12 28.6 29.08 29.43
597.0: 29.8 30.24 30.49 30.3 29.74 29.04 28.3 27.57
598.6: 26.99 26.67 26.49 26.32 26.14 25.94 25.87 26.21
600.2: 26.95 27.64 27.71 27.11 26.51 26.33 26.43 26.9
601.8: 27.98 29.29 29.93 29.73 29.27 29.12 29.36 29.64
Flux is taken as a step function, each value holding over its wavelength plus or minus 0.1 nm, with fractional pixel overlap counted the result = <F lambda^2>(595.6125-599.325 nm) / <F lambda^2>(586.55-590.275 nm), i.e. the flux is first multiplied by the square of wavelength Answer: 1.10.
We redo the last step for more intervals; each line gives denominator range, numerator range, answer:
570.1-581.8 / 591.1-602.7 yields 1.06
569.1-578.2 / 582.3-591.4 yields 1.04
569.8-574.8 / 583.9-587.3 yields 1.07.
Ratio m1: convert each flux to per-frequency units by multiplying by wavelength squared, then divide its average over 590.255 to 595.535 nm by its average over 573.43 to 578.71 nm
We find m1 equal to 1.03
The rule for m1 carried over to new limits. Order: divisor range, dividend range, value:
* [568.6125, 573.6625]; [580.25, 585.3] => 1.09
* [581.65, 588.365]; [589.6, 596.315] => 0.98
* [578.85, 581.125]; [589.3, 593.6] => 0.99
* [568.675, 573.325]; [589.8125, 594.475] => 1.09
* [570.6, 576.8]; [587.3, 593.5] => 1.03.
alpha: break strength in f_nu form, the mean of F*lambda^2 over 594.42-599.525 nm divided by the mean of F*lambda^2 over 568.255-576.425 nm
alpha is 1.1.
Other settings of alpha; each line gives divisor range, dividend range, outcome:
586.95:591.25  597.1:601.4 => 1.05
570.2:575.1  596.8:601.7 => 1.08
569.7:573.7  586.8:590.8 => 1.03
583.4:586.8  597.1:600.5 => 1.02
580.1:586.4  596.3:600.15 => 1.02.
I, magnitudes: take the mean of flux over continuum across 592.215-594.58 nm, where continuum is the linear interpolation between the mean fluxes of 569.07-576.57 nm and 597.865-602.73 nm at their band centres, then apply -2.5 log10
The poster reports 0.00 mag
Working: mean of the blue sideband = 28.1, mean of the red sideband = 27.4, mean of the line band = 27.5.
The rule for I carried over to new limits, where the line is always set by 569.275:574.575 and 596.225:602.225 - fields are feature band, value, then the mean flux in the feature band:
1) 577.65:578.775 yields 0.044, 26.7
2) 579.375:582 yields -0.049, 29.1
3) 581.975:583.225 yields -0.120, 31.1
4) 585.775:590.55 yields 0.021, 27.3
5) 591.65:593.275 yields -0.009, 28.1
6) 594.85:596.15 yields 0.009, 27.6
